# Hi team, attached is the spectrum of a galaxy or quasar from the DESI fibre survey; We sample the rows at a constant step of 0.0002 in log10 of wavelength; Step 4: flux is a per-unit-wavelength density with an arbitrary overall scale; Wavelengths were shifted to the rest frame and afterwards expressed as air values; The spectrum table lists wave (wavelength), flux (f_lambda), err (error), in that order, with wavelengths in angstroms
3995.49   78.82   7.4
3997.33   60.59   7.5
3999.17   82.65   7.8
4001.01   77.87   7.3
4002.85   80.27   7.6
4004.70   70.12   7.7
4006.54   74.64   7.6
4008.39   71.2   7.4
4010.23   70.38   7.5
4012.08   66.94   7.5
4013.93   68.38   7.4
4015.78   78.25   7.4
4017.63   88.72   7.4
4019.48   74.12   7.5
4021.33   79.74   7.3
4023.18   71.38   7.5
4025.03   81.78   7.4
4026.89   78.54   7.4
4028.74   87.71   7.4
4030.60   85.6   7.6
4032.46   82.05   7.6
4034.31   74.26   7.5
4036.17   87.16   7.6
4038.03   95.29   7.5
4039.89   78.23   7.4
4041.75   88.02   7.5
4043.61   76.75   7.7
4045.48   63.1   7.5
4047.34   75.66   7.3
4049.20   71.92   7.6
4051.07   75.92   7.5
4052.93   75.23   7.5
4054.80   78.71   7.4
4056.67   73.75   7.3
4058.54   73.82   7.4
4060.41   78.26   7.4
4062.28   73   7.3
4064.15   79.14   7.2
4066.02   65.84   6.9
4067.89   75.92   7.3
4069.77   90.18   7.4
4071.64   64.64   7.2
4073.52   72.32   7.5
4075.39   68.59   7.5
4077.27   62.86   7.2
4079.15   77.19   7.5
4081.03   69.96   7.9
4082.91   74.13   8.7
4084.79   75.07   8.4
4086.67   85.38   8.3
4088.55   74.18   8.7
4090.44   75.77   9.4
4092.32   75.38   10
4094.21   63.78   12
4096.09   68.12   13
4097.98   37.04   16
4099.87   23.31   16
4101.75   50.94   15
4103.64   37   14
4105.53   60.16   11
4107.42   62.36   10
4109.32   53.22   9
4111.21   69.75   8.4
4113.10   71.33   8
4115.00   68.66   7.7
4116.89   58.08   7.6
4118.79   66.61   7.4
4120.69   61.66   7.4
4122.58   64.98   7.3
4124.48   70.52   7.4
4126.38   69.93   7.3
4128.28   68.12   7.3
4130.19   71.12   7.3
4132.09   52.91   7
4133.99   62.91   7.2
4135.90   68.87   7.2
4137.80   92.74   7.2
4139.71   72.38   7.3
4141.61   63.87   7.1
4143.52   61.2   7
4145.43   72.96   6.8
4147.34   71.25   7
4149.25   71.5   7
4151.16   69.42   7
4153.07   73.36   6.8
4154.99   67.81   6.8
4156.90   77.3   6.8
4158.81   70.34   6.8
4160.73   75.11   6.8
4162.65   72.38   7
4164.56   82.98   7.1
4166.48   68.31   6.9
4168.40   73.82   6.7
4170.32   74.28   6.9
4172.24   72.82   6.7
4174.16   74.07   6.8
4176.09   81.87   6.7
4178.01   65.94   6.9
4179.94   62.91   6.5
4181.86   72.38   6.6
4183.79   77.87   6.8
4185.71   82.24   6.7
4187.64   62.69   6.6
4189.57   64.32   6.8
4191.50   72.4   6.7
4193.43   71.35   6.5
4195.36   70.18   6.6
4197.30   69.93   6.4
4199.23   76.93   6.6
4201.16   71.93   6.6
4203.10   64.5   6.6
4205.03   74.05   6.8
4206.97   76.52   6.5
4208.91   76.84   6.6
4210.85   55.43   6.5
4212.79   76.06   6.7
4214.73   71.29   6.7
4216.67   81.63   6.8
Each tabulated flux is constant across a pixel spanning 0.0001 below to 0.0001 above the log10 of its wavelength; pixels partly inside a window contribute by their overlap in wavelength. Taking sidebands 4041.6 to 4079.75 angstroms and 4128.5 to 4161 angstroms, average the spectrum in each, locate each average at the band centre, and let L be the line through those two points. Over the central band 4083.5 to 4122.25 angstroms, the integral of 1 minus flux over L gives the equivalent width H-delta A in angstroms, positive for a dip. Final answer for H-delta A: 5.4 angstroms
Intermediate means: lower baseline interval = 74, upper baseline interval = 70.1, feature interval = 62.1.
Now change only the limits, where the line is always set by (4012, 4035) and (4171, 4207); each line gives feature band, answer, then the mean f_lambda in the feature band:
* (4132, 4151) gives 1.01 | 69.8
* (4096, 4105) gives 4.03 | 41.7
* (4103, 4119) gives 2.99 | 61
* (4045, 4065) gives 0.71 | 74.7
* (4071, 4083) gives 1.05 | 69.8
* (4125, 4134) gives 1.06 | 65.5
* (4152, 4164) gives 0.00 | 73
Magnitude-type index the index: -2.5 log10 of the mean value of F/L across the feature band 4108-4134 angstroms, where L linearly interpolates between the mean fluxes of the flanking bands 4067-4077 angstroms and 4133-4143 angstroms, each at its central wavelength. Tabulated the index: 0.11 mag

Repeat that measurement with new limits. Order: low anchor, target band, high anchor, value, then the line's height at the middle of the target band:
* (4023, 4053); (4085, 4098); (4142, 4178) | 0.080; 76.5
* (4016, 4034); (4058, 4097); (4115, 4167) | 0.032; 75.7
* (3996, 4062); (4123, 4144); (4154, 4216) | 0.078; 73.7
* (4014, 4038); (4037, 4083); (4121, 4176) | 0.043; 78.2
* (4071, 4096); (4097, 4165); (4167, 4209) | 0.113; 72.2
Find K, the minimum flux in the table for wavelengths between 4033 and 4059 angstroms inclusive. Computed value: 63.1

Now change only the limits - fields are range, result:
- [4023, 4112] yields 23.31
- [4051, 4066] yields 73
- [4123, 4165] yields 52.91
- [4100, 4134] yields 37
